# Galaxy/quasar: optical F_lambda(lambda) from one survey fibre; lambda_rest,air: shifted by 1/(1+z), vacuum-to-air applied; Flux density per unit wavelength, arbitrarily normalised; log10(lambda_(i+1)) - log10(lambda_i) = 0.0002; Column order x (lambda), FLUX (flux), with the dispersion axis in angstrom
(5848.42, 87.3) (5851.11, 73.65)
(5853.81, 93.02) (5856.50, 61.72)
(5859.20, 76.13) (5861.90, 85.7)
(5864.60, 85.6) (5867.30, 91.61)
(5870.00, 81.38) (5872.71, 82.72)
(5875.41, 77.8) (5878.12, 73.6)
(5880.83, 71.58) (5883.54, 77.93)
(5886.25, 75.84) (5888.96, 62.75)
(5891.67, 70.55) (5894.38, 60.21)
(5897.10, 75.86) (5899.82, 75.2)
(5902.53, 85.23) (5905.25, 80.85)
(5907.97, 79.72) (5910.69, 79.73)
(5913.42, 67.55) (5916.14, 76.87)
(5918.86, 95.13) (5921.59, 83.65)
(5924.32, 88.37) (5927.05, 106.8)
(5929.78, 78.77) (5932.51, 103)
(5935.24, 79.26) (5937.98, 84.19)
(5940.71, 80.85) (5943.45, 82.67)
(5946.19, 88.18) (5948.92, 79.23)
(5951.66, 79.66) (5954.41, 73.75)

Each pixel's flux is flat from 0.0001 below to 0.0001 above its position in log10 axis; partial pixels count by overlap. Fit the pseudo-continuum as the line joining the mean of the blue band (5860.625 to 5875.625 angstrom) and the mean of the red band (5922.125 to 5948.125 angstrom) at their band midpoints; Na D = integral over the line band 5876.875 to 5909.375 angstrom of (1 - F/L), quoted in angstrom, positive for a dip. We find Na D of 4.4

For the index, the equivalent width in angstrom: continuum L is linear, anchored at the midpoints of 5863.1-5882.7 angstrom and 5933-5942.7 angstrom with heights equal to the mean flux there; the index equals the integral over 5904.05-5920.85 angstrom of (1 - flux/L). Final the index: 0.45 angstrom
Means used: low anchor 80.6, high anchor 83.4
